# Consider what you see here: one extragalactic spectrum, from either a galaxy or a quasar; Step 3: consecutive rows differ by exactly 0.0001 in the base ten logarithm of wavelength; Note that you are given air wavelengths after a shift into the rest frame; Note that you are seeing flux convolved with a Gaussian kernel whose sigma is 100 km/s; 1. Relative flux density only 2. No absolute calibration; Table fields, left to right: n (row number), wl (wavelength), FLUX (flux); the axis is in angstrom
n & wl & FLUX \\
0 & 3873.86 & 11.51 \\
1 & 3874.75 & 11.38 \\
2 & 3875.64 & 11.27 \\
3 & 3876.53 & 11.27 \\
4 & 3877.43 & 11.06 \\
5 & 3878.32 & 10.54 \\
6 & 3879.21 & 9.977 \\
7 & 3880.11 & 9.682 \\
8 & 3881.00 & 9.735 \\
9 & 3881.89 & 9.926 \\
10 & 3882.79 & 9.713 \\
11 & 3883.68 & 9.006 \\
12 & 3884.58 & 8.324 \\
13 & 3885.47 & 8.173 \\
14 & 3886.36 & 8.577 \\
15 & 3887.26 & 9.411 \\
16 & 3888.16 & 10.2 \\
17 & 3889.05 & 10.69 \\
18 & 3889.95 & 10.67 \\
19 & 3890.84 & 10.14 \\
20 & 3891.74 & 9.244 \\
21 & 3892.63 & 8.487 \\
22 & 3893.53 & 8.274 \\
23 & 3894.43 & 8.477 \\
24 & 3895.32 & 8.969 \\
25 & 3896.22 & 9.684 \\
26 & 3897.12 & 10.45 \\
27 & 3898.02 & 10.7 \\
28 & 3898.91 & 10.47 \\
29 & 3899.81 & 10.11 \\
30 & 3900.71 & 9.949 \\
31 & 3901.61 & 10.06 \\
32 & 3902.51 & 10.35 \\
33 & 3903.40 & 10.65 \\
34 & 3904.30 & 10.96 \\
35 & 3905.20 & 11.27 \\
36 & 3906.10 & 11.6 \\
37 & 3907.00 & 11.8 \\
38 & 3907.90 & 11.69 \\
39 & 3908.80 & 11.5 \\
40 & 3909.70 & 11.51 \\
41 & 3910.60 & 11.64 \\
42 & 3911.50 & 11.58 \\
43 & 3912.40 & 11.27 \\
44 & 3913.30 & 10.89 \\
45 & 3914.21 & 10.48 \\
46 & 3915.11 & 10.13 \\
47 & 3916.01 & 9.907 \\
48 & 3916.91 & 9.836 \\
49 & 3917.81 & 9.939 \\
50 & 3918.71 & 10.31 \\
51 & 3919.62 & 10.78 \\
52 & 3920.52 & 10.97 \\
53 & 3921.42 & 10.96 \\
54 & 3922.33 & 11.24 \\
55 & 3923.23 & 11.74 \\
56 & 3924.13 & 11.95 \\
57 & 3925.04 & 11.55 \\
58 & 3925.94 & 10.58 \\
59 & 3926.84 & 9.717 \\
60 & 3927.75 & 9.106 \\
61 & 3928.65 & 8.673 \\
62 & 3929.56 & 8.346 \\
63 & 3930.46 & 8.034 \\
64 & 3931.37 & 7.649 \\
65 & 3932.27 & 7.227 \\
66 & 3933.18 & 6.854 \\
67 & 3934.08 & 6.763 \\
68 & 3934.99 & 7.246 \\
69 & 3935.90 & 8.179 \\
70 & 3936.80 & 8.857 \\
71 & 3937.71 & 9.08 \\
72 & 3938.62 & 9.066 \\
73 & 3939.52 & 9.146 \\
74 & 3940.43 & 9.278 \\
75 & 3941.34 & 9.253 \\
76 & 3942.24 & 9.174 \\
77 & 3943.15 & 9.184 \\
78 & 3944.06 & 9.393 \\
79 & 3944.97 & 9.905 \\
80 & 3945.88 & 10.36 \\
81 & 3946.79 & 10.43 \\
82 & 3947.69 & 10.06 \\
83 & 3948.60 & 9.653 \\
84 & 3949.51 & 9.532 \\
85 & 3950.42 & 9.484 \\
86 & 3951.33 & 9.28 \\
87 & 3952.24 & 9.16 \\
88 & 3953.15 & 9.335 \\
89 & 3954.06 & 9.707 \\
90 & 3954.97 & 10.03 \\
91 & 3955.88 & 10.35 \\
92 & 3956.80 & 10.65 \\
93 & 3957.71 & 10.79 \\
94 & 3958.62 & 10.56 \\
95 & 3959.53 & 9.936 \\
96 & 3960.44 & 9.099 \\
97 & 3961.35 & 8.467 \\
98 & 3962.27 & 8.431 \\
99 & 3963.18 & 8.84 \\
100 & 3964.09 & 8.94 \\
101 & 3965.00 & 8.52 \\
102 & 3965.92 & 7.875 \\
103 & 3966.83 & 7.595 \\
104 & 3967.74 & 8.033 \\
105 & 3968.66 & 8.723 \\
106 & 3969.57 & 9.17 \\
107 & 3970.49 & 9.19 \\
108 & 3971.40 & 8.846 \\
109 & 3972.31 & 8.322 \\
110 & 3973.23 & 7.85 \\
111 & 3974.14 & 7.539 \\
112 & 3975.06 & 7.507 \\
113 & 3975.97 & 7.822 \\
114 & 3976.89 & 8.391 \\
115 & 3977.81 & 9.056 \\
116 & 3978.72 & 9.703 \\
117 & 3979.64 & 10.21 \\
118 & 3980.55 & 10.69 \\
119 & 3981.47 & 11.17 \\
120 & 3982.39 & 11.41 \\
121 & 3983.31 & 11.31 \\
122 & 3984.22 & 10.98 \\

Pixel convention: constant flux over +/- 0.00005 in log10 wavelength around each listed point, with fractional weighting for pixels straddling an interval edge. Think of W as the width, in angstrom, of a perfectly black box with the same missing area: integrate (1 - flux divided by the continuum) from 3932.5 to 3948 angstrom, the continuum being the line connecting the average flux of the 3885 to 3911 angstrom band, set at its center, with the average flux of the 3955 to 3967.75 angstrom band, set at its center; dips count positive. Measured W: 1.0 angstrom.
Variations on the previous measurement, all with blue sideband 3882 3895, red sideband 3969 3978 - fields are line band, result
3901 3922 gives -4.3 angstrom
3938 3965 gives -3.0 angstrom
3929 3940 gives 0.9 angstrom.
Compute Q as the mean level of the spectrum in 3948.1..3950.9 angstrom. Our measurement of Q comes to 9.55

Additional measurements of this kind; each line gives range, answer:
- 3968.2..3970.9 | 9.01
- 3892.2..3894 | 8.35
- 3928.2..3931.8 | 8.17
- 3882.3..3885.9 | 8.81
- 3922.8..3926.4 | 11.5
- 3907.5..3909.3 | 11.6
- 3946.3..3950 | 9.93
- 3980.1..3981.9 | 10.9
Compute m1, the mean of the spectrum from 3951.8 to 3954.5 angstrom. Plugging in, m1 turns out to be 9.4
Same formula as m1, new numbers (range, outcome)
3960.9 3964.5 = 8.66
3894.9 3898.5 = 9.96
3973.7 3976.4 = 7.62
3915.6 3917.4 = 9.89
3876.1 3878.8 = 10.9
